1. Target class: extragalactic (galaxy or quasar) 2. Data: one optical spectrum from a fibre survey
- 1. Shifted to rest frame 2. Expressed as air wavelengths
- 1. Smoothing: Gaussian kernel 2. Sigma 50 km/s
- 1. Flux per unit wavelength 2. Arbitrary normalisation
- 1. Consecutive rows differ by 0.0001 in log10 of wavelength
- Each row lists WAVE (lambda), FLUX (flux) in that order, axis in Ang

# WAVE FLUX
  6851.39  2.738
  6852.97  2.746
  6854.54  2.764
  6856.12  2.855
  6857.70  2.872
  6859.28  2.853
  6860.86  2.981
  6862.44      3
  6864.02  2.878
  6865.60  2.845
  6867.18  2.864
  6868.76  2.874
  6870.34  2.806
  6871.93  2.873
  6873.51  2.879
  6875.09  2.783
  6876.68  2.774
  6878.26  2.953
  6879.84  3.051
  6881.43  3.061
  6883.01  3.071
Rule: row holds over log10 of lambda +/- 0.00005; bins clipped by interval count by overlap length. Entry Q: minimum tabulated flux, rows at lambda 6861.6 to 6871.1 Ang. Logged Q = 2.806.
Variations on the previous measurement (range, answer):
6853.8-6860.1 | 2.764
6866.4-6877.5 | 2.774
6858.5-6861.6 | 2.853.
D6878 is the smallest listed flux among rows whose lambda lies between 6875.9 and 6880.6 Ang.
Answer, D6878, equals 2.774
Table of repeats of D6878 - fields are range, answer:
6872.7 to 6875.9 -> 2.783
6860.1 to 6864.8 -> 2.878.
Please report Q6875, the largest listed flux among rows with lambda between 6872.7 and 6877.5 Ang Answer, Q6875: 2.879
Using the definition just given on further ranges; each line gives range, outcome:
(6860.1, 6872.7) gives 3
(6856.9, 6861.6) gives 2.981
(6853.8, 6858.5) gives 2.872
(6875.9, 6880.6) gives 3.051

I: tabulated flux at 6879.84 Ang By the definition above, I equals 3.051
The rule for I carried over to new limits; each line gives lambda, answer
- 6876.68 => 2.774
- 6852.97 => 2.746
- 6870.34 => 2.806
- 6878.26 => 2.953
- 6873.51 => 2.879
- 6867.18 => 2.864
